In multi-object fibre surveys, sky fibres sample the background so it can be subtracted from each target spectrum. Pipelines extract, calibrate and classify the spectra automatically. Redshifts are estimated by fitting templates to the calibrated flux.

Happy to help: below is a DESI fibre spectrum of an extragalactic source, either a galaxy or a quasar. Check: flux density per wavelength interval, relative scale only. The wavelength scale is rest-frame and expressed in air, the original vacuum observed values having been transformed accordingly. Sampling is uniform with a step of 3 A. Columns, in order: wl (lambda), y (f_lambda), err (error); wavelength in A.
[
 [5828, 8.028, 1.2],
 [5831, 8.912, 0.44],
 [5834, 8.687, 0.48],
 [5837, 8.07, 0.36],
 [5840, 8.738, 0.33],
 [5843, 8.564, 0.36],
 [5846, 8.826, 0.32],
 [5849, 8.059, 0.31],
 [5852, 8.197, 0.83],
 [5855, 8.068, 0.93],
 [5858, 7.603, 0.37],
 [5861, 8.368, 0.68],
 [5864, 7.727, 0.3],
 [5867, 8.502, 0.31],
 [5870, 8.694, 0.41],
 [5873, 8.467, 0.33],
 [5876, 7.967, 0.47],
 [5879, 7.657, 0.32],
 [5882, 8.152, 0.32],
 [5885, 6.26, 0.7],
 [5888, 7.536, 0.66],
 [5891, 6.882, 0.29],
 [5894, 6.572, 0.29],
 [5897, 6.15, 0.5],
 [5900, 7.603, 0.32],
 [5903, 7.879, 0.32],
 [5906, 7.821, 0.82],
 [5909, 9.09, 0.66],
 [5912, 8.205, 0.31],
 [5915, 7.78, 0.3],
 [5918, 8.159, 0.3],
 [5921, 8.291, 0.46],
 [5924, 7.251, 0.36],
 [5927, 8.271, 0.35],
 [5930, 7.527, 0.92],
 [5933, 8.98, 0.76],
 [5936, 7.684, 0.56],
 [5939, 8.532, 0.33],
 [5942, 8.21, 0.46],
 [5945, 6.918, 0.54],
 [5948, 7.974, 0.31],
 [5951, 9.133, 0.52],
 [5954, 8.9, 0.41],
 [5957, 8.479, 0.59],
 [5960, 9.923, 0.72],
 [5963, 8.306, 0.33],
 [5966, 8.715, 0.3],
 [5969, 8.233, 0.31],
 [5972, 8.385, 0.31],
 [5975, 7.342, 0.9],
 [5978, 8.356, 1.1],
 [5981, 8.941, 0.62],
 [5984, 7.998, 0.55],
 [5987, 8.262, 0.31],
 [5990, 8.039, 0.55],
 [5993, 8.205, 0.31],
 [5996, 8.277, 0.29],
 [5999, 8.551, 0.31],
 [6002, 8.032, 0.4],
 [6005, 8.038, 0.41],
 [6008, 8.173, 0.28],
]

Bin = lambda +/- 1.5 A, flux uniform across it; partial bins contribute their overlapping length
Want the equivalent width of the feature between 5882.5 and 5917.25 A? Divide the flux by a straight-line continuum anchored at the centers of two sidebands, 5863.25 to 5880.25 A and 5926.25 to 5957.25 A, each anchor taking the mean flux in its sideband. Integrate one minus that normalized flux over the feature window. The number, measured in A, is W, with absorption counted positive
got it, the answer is 3.12 A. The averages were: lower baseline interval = 8.2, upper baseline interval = 8.23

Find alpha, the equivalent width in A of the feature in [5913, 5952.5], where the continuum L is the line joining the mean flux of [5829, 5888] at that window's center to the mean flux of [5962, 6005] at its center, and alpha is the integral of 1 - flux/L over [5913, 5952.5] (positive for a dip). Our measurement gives 0.8 A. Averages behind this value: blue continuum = 8.17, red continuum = 8.25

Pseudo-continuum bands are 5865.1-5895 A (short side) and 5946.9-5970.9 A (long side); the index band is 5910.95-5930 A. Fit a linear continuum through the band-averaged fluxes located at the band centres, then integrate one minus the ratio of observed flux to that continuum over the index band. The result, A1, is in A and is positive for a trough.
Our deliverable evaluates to 0.6 A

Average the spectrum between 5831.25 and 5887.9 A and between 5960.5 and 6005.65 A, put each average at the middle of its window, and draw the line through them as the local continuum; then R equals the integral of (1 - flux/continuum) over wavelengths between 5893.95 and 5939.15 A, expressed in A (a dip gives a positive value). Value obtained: 1.8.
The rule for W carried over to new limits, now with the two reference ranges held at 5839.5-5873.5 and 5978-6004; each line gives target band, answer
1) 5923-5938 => 0.6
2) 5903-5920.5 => 0.2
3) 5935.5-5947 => 0.6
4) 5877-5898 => 3.1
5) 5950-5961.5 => -1.1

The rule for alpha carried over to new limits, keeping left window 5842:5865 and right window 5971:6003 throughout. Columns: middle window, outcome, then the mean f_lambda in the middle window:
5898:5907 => 0.6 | 7.67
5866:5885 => 0.2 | 8.08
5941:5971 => -1.0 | 8.48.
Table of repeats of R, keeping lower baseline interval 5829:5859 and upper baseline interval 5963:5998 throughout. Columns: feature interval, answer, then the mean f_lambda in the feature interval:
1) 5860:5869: 0.2 A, 8.22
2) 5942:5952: 0.4 A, 7.98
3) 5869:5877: 0.0 A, 8.38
